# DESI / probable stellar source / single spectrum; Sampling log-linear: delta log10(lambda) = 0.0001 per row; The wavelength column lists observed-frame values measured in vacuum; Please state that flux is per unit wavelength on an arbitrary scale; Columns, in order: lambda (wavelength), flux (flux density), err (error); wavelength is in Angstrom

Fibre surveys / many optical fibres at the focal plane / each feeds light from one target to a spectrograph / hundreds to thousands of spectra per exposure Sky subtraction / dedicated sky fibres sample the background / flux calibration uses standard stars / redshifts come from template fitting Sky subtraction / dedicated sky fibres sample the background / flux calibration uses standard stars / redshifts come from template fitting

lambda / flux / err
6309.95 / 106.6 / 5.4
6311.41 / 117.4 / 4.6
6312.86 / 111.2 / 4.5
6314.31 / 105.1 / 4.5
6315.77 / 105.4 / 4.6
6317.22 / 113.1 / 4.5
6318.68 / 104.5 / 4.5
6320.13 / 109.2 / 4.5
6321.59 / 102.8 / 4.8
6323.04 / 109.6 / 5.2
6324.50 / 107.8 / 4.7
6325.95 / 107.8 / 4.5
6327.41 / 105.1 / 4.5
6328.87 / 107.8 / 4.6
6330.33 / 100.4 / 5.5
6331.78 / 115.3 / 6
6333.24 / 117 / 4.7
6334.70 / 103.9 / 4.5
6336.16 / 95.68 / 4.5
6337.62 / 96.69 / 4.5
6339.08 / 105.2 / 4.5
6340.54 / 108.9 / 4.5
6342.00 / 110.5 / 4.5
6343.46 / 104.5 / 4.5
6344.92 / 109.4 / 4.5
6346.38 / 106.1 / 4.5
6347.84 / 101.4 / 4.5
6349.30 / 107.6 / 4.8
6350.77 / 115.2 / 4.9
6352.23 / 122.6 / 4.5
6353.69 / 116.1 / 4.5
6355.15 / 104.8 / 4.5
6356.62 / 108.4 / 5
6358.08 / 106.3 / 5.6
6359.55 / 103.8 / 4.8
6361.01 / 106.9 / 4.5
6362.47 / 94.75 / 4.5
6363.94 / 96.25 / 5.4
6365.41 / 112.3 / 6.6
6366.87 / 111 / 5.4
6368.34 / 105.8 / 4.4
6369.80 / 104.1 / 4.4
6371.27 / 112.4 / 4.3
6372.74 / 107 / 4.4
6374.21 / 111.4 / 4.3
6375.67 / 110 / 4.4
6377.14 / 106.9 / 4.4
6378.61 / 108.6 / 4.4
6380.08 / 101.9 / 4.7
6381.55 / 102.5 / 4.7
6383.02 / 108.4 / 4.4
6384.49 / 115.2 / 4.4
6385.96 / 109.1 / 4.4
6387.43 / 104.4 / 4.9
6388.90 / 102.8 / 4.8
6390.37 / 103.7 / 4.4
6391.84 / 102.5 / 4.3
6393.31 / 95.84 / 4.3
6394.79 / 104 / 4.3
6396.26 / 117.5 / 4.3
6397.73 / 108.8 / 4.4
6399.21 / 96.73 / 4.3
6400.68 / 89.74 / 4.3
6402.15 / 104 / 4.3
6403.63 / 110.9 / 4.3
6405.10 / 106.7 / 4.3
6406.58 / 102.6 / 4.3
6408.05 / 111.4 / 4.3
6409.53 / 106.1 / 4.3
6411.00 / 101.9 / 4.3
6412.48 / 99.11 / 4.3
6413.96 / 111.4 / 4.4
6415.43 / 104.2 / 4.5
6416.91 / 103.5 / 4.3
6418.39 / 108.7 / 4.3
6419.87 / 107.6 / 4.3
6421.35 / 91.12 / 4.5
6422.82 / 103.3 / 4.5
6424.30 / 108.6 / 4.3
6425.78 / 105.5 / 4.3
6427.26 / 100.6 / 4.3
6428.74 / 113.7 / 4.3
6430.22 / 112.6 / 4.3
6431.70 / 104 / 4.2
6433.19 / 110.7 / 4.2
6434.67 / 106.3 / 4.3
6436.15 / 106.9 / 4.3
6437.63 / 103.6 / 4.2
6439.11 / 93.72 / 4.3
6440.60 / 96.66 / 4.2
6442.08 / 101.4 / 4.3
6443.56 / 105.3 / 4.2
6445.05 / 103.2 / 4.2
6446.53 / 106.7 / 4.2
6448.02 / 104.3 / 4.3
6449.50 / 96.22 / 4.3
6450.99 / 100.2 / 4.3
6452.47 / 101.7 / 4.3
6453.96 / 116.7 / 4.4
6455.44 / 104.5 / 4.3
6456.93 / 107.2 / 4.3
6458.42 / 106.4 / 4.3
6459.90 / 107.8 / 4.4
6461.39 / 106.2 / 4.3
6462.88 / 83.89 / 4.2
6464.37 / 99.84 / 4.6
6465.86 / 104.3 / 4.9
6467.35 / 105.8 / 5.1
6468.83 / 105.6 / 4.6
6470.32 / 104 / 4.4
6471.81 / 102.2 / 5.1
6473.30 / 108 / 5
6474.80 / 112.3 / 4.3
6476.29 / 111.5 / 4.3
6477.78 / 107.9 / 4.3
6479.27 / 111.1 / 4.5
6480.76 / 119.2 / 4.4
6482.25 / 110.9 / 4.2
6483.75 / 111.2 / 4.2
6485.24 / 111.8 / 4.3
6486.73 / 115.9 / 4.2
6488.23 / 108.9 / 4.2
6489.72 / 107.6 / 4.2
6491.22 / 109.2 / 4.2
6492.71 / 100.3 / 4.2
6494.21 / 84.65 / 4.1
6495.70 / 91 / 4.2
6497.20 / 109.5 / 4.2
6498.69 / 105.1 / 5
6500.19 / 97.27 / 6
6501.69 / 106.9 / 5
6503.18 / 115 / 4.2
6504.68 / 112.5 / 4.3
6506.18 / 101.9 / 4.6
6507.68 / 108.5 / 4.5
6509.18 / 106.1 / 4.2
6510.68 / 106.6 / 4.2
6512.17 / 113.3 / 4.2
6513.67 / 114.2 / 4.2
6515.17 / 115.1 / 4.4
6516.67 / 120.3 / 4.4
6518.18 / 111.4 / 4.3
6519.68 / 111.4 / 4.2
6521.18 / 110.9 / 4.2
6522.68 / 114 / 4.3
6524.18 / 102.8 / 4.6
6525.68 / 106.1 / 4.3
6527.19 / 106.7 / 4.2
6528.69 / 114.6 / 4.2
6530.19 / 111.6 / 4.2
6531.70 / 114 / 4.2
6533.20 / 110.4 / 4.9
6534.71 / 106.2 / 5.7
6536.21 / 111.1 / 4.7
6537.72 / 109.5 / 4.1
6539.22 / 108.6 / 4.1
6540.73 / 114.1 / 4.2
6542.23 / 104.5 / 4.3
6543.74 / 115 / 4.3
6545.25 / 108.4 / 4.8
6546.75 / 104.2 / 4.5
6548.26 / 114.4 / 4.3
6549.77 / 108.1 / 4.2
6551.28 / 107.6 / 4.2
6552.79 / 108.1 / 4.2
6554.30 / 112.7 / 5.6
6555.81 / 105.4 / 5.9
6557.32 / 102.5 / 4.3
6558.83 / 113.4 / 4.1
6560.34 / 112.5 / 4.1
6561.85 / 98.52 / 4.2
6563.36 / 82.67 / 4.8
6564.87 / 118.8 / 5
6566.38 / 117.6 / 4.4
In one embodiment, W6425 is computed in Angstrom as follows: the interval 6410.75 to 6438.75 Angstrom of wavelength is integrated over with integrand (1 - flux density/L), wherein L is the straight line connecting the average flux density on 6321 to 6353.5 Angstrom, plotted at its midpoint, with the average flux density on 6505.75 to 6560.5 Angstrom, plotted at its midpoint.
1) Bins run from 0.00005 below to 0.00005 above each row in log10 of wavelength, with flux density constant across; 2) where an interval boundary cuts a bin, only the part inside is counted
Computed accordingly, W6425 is 0.8 Angstrom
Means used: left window 108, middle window 105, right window 110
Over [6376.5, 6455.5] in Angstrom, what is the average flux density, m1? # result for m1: 105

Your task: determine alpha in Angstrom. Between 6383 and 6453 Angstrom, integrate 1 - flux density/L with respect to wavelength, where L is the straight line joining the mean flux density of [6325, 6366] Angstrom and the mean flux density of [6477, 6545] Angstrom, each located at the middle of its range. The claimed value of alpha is 2.2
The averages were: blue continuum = 107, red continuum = 109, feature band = 104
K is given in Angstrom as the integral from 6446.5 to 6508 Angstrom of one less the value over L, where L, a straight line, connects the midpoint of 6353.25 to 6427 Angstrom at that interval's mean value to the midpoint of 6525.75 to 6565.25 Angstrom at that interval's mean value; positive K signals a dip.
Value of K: 0.8 Angstrom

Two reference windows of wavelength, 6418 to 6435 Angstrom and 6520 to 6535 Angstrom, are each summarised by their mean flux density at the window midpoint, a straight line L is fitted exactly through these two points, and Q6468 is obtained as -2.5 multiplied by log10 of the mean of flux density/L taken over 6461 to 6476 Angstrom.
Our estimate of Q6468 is 0.04 mag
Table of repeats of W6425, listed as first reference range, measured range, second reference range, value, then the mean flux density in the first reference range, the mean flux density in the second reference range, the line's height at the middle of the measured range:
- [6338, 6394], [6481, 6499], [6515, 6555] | 0.6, 107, 110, 109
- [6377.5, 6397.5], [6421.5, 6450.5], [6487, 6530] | 0.7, 106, 108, 107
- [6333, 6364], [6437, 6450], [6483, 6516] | 0.7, 107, 107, 107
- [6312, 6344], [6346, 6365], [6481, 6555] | 0.0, 107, 109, 107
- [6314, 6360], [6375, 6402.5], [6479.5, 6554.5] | 0.8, 107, 109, 108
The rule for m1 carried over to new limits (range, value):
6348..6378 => 108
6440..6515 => 106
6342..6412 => 106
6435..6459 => 103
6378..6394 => 105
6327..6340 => 105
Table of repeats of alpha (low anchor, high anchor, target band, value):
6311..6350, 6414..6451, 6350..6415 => -0.53 Angstrom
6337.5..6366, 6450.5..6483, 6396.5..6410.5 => 0.29 Angstrom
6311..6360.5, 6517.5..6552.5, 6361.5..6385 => 0.32 Angstrom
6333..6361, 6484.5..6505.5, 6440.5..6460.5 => 0.30 Angstrom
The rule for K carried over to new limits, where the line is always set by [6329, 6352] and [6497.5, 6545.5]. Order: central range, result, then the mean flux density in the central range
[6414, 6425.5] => 0.4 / 104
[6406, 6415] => 0.2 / 106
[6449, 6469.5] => 1.0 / 103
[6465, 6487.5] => -0.1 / 109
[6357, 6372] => 0.3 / 105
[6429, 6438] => 0.0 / 108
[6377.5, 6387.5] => 0.0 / 107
